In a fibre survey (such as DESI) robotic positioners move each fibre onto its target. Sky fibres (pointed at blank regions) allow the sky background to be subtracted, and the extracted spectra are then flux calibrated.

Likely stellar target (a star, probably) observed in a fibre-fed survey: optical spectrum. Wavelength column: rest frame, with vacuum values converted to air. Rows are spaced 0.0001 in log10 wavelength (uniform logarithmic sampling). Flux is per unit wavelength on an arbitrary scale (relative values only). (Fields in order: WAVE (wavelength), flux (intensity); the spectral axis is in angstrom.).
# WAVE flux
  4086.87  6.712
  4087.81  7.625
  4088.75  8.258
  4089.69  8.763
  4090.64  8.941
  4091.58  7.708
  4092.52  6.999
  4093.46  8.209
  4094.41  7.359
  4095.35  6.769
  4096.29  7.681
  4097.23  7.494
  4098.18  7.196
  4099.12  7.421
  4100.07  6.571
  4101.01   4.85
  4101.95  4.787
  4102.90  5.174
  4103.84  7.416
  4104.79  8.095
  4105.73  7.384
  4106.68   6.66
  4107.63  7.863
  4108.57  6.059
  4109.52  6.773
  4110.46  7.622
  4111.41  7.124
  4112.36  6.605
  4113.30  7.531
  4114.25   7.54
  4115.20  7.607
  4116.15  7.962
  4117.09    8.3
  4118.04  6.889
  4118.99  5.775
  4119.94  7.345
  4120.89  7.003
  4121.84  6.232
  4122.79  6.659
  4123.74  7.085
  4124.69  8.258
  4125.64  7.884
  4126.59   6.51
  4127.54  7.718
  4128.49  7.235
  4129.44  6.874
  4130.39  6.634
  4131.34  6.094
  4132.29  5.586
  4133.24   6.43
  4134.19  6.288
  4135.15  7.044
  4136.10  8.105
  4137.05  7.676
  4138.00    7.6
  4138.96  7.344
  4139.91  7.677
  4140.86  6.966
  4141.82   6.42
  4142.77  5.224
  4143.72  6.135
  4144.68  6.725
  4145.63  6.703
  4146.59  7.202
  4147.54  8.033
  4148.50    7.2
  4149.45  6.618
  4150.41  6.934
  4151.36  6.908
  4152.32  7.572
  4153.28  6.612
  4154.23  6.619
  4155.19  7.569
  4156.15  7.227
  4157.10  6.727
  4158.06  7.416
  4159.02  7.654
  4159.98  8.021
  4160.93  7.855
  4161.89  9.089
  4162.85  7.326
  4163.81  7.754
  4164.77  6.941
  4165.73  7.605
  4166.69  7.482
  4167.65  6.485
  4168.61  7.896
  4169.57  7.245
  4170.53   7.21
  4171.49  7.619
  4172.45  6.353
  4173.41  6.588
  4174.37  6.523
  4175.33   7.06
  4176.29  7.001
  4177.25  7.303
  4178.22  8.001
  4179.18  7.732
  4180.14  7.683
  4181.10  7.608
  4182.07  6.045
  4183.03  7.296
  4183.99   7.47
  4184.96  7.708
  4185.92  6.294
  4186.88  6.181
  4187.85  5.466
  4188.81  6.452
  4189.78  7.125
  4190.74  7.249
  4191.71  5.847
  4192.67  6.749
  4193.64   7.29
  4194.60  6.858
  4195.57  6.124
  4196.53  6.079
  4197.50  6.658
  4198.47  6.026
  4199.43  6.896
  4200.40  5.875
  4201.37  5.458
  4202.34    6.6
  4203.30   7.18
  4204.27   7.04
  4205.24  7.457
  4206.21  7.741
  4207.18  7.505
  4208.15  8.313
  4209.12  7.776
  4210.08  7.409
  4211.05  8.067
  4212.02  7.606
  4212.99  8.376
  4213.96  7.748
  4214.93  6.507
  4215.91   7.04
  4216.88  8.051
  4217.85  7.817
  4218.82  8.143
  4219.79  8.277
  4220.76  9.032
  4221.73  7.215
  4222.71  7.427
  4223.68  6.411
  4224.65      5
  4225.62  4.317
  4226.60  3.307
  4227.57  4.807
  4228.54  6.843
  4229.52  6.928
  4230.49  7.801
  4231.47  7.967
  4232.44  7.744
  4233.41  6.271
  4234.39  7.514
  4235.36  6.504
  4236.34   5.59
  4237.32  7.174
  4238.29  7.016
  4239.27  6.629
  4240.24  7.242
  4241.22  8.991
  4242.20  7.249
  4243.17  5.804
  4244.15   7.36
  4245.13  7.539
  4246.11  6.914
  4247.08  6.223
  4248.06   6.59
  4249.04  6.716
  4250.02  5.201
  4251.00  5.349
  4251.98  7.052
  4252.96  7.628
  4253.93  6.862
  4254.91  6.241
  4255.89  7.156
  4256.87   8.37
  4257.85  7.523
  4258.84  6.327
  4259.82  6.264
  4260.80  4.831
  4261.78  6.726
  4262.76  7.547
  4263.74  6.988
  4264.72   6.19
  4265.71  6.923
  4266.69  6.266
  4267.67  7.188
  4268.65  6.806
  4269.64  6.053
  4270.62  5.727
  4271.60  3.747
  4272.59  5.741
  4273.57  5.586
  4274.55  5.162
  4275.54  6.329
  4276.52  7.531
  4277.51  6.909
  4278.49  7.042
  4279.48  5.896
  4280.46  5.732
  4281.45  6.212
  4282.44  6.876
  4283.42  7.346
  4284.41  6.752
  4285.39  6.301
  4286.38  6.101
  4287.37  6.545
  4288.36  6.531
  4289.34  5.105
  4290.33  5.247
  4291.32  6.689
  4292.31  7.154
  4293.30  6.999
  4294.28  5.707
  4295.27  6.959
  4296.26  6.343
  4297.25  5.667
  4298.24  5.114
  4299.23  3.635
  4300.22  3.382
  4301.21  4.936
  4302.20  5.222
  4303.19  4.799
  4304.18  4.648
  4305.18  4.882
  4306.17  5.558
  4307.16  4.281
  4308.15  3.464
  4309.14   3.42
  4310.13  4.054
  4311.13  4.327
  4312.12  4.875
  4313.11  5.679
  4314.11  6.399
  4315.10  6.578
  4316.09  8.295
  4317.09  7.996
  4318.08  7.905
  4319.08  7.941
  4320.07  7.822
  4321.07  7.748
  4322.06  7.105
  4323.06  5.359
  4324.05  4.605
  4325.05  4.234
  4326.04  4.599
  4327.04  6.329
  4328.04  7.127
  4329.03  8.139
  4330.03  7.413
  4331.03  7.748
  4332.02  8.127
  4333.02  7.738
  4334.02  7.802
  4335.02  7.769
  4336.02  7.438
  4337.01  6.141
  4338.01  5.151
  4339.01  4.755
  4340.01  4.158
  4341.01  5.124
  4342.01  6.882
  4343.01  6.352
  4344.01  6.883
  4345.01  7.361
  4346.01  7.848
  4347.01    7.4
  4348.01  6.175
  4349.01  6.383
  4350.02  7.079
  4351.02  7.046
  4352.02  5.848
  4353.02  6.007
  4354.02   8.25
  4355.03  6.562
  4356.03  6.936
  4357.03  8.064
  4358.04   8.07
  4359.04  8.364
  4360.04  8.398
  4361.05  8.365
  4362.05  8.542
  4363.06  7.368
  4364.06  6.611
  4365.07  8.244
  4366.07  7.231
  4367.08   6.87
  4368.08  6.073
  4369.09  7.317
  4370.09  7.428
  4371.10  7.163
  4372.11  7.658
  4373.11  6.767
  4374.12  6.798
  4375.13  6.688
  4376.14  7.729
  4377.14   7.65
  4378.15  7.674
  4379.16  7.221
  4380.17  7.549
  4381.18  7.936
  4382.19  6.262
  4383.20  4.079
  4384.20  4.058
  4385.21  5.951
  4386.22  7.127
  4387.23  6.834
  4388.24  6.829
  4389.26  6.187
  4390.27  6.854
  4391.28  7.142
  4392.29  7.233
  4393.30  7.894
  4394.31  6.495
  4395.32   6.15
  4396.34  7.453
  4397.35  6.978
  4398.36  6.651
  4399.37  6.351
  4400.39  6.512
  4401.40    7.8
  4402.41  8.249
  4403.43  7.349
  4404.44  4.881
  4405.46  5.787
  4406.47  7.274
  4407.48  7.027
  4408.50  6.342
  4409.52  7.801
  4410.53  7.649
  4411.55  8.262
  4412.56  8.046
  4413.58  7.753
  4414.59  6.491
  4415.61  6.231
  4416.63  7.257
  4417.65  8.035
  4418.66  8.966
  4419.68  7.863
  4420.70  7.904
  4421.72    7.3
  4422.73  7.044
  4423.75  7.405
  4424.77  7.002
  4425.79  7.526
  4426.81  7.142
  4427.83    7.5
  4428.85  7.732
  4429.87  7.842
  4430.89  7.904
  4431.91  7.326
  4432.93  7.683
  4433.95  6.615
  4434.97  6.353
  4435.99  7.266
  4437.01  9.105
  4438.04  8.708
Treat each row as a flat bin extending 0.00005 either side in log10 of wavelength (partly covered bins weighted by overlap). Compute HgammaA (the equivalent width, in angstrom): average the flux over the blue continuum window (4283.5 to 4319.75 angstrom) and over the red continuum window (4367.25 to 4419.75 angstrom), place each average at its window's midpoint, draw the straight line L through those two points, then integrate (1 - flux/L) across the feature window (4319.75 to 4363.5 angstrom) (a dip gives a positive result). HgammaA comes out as -4.1 angstrom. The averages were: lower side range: 5.74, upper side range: 6.99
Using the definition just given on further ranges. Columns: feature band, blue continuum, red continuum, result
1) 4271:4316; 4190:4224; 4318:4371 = 8.9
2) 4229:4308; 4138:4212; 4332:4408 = 7.5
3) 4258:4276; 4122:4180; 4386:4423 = 2.5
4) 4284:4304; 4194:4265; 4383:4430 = 3.5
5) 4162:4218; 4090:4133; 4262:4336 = -3.5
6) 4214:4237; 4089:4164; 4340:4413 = 0.8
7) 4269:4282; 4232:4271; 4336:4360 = 1.5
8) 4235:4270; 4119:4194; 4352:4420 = 1.6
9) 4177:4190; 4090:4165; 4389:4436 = 0.2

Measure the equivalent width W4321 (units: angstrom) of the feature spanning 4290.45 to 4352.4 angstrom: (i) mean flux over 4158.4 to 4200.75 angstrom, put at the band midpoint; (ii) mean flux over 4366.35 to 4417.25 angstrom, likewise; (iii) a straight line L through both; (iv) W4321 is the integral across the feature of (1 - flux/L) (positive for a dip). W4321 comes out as 7.3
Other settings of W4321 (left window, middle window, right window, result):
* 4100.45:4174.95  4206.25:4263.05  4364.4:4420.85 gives 0.6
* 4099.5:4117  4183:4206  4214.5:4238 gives 0.7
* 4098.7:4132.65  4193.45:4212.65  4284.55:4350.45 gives -1.3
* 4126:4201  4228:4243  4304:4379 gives -0.6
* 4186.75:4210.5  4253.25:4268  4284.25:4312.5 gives -2.2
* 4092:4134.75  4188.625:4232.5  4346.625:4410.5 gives 0.2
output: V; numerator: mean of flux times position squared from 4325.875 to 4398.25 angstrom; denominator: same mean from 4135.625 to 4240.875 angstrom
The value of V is 1.07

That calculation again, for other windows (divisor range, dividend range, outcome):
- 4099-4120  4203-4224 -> 1.16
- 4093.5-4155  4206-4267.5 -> 1.05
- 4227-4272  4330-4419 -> 1.11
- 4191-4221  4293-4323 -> 0.83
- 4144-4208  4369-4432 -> 1.12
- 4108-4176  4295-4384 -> 1.01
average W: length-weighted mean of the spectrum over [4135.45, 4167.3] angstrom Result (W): 7.24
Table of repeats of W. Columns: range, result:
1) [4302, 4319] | 5.5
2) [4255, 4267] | 6.75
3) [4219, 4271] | 6.72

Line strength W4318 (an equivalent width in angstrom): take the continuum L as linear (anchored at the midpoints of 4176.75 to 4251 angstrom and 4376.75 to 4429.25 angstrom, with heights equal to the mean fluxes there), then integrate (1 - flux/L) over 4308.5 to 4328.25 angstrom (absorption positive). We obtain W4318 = 2.6 angstrom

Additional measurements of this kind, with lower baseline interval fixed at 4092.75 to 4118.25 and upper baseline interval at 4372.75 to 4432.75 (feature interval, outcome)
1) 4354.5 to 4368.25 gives -1.0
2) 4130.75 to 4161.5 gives 0.3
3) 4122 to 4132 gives 0.0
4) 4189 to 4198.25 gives 0.6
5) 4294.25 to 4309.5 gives 4.8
